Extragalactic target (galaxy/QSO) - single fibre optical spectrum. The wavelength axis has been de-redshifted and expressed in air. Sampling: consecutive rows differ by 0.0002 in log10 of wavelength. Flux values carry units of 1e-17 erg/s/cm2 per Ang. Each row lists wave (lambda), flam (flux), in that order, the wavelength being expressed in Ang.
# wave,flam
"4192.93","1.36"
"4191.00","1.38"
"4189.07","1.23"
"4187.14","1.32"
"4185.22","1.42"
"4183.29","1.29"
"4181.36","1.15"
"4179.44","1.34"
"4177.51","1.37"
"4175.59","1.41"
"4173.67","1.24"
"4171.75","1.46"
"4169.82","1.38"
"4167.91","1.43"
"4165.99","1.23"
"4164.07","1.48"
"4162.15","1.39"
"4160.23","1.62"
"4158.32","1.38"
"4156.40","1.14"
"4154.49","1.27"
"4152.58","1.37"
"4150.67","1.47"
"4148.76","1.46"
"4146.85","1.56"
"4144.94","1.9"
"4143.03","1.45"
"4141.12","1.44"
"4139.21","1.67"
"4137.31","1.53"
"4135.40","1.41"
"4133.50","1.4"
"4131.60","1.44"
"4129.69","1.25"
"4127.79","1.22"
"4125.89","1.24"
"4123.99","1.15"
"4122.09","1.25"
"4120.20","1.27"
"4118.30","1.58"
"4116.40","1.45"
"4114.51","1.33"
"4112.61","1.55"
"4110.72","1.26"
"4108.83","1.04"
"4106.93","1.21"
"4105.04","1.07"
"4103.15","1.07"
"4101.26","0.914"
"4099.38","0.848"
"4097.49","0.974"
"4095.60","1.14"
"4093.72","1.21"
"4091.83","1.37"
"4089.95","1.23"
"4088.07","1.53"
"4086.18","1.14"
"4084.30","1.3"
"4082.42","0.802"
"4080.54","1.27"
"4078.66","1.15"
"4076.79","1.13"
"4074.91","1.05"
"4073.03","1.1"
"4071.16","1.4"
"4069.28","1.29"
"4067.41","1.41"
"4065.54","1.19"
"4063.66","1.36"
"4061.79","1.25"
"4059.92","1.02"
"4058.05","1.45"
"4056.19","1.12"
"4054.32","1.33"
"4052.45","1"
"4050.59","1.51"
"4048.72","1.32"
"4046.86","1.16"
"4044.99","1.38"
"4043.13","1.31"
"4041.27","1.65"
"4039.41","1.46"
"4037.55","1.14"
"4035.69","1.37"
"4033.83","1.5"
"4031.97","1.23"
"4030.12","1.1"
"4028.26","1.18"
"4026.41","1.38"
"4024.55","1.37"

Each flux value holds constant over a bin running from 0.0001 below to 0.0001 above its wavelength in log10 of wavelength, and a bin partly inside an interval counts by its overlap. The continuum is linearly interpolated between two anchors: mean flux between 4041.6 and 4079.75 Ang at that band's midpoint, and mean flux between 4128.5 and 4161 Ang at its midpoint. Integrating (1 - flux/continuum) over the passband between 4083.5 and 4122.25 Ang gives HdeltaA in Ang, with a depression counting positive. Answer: 3.70 Ang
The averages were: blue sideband 1.25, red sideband 1.45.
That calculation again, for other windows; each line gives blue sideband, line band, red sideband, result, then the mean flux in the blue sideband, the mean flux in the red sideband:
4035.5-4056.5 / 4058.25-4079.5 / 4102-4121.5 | 1.3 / 1.32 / 1.28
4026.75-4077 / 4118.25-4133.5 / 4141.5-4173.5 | 1.1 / 1.28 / 1.43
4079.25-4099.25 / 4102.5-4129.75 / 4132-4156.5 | 1.3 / 1.18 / 1.48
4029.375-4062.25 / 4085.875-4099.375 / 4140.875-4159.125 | 1.6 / 1.3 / 1.44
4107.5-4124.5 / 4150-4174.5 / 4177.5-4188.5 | -1.2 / 1.32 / 1.31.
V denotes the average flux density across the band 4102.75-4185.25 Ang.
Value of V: 1.37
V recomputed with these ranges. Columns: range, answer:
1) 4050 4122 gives 1.22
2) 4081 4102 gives 1.14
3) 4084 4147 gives 1.3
